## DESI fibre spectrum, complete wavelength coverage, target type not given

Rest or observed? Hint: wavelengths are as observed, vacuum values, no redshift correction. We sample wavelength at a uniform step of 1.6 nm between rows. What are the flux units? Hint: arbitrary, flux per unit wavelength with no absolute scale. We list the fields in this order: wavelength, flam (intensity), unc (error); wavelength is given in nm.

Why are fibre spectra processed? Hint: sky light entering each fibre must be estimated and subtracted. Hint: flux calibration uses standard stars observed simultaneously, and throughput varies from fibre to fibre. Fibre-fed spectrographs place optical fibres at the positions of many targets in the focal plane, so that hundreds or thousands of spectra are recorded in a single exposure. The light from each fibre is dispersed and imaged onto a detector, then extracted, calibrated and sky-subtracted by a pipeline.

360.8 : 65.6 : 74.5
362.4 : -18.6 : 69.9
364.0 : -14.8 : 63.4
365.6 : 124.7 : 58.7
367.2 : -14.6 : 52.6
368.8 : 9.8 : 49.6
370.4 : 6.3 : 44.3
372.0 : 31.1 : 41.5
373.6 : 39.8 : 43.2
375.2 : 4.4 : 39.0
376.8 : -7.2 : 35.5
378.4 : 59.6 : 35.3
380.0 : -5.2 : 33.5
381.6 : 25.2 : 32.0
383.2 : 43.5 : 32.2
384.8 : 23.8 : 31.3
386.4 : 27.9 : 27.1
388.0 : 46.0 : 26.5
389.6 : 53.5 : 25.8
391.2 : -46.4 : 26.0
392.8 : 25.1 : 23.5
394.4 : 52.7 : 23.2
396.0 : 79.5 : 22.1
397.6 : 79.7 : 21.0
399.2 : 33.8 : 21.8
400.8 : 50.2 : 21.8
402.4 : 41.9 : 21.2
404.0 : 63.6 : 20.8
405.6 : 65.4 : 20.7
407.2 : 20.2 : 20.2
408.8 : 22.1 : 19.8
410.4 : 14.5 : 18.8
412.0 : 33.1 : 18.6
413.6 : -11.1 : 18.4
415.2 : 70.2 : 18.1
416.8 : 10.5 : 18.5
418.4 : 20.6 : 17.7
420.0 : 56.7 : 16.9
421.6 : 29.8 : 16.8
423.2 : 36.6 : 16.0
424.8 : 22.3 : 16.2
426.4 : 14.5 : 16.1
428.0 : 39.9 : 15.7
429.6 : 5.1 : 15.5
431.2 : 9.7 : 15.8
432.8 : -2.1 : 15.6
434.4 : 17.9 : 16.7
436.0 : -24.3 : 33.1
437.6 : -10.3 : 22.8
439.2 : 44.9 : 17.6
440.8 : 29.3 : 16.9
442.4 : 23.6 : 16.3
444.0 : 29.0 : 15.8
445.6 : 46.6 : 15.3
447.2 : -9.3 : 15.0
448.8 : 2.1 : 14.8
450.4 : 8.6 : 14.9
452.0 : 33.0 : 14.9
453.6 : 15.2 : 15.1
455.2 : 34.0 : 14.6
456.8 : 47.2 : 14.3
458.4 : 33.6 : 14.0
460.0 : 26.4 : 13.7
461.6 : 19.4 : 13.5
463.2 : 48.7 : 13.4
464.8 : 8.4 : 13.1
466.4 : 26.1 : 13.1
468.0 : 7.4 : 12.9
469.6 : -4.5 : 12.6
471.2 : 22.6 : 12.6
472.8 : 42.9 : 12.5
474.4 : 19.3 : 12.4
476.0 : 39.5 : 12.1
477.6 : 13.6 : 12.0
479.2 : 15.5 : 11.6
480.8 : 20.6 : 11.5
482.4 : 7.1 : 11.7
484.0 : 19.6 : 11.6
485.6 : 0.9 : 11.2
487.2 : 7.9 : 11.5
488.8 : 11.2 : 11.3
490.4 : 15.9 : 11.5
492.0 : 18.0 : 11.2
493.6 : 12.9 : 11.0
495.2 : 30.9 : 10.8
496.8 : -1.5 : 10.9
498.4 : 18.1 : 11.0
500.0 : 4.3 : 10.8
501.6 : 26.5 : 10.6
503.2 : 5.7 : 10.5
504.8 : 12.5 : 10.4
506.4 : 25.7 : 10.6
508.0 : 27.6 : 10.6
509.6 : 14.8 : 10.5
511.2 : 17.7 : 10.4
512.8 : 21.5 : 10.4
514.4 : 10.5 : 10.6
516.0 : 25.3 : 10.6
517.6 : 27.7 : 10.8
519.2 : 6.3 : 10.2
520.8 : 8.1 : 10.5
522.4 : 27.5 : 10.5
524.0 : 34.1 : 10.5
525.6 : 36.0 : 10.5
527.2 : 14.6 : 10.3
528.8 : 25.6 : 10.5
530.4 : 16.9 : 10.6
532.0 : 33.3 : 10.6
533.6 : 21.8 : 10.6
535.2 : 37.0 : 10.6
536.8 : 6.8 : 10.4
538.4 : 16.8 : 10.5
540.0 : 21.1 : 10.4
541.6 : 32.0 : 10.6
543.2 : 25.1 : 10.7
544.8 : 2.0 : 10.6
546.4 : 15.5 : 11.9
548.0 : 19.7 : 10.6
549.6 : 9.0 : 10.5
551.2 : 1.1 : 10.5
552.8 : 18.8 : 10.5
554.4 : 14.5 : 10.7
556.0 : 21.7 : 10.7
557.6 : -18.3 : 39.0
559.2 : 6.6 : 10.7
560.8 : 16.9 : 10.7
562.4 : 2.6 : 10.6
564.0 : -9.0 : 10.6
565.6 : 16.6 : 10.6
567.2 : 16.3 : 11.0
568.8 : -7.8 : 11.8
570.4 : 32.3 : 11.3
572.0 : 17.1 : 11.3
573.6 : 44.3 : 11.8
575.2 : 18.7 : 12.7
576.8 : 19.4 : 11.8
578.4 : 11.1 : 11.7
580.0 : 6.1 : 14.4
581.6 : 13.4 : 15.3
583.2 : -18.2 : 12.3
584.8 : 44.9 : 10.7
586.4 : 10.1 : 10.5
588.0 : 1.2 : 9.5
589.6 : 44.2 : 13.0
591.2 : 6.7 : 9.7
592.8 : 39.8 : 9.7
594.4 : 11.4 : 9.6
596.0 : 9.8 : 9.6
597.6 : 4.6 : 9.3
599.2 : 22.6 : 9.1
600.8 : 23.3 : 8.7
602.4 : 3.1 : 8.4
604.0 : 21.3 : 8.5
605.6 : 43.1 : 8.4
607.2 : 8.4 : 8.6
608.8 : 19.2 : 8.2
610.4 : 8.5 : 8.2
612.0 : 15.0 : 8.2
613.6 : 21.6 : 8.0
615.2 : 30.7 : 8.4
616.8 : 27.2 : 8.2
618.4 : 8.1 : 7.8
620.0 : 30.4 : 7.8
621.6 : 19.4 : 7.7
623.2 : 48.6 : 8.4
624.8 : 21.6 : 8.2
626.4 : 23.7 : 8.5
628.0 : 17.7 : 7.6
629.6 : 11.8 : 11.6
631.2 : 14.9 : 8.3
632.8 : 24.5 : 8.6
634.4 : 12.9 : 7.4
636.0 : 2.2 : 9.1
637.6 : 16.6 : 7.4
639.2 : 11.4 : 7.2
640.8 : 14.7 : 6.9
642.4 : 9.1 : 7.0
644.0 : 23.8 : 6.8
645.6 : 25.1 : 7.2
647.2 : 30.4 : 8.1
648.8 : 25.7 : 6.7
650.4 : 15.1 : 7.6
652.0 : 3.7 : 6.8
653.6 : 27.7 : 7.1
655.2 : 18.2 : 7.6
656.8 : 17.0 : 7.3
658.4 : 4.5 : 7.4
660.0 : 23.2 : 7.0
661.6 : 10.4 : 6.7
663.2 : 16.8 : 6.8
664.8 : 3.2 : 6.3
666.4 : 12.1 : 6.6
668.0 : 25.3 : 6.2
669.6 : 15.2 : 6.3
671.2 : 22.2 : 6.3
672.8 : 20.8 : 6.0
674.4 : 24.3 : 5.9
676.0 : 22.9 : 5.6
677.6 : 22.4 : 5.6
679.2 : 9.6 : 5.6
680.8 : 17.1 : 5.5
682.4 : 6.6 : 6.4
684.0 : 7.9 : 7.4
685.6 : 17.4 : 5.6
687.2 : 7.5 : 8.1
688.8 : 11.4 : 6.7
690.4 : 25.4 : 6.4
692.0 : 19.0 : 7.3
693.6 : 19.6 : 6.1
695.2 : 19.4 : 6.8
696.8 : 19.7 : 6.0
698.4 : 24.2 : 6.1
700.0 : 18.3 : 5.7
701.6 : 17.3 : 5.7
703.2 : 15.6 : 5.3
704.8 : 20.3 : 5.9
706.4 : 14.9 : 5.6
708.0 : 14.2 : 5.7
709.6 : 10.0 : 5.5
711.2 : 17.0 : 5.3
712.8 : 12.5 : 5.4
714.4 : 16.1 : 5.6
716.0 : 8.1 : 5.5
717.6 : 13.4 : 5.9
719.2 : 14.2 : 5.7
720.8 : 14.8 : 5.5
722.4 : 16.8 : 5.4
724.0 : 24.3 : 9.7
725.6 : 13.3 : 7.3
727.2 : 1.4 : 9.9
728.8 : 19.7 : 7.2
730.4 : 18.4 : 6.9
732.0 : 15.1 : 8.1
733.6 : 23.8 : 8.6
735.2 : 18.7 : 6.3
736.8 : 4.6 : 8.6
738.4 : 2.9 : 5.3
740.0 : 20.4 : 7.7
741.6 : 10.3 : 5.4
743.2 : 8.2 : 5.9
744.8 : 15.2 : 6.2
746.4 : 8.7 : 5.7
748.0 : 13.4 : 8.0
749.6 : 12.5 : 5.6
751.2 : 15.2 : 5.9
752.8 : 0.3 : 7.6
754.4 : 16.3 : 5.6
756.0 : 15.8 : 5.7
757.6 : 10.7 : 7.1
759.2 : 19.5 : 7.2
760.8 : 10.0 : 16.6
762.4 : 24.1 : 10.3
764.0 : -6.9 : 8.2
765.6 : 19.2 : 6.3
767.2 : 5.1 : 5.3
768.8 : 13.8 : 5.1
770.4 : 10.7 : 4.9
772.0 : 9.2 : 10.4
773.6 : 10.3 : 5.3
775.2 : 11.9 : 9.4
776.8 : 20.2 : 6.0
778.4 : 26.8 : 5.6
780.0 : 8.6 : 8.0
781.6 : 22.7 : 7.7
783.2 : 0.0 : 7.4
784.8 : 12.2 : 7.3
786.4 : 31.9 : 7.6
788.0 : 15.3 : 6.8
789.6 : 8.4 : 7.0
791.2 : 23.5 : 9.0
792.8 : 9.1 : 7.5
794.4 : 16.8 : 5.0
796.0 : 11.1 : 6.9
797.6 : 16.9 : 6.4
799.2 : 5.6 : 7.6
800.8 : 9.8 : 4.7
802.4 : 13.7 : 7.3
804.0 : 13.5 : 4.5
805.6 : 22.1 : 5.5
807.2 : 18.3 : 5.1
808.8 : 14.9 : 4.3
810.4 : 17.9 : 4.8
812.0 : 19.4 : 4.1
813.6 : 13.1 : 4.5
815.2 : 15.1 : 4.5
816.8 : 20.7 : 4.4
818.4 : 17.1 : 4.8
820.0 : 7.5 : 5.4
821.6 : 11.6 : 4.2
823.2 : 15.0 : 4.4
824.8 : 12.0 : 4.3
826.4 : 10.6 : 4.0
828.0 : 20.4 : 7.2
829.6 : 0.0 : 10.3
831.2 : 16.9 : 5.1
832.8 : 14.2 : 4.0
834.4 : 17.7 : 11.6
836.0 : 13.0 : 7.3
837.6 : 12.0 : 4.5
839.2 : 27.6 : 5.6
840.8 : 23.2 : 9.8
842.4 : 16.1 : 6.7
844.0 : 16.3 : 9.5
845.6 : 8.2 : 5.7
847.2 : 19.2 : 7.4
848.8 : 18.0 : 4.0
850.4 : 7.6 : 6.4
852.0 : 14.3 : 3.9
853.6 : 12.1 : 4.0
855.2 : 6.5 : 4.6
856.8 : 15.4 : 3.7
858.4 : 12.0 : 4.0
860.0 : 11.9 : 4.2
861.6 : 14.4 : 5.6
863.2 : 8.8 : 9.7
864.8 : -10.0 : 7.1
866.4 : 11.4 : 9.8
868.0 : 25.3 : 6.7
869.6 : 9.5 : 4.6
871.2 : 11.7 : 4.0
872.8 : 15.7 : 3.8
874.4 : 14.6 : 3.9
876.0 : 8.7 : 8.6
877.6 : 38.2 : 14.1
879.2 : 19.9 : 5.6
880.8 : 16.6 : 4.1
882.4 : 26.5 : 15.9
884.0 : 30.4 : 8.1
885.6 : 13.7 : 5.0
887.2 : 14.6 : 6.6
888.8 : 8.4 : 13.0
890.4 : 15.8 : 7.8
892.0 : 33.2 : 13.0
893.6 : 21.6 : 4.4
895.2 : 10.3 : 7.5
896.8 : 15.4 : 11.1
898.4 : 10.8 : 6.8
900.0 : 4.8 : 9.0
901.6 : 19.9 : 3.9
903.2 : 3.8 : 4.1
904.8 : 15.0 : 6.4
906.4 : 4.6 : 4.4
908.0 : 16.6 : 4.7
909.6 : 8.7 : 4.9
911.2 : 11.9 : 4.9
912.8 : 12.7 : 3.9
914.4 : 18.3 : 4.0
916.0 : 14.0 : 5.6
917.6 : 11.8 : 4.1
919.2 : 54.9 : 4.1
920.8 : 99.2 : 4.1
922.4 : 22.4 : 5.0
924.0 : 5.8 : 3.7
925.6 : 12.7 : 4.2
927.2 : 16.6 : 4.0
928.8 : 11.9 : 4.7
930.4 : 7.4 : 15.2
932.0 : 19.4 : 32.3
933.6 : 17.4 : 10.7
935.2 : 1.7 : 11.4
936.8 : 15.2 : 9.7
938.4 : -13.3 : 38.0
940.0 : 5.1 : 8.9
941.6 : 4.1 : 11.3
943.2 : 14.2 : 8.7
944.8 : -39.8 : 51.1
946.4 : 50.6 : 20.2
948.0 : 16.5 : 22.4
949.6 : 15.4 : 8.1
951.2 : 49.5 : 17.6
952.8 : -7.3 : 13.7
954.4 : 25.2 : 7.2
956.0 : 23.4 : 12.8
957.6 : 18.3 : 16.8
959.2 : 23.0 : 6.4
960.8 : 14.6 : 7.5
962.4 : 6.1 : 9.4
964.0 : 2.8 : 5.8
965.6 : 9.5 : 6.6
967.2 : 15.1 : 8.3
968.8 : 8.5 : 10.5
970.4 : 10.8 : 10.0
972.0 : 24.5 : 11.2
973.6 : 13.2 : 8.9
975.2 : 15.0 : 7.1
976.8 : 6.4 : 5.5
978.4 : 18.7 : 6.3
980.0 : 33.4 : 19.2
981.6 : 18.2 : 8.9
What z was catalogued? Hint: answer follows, 1.468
